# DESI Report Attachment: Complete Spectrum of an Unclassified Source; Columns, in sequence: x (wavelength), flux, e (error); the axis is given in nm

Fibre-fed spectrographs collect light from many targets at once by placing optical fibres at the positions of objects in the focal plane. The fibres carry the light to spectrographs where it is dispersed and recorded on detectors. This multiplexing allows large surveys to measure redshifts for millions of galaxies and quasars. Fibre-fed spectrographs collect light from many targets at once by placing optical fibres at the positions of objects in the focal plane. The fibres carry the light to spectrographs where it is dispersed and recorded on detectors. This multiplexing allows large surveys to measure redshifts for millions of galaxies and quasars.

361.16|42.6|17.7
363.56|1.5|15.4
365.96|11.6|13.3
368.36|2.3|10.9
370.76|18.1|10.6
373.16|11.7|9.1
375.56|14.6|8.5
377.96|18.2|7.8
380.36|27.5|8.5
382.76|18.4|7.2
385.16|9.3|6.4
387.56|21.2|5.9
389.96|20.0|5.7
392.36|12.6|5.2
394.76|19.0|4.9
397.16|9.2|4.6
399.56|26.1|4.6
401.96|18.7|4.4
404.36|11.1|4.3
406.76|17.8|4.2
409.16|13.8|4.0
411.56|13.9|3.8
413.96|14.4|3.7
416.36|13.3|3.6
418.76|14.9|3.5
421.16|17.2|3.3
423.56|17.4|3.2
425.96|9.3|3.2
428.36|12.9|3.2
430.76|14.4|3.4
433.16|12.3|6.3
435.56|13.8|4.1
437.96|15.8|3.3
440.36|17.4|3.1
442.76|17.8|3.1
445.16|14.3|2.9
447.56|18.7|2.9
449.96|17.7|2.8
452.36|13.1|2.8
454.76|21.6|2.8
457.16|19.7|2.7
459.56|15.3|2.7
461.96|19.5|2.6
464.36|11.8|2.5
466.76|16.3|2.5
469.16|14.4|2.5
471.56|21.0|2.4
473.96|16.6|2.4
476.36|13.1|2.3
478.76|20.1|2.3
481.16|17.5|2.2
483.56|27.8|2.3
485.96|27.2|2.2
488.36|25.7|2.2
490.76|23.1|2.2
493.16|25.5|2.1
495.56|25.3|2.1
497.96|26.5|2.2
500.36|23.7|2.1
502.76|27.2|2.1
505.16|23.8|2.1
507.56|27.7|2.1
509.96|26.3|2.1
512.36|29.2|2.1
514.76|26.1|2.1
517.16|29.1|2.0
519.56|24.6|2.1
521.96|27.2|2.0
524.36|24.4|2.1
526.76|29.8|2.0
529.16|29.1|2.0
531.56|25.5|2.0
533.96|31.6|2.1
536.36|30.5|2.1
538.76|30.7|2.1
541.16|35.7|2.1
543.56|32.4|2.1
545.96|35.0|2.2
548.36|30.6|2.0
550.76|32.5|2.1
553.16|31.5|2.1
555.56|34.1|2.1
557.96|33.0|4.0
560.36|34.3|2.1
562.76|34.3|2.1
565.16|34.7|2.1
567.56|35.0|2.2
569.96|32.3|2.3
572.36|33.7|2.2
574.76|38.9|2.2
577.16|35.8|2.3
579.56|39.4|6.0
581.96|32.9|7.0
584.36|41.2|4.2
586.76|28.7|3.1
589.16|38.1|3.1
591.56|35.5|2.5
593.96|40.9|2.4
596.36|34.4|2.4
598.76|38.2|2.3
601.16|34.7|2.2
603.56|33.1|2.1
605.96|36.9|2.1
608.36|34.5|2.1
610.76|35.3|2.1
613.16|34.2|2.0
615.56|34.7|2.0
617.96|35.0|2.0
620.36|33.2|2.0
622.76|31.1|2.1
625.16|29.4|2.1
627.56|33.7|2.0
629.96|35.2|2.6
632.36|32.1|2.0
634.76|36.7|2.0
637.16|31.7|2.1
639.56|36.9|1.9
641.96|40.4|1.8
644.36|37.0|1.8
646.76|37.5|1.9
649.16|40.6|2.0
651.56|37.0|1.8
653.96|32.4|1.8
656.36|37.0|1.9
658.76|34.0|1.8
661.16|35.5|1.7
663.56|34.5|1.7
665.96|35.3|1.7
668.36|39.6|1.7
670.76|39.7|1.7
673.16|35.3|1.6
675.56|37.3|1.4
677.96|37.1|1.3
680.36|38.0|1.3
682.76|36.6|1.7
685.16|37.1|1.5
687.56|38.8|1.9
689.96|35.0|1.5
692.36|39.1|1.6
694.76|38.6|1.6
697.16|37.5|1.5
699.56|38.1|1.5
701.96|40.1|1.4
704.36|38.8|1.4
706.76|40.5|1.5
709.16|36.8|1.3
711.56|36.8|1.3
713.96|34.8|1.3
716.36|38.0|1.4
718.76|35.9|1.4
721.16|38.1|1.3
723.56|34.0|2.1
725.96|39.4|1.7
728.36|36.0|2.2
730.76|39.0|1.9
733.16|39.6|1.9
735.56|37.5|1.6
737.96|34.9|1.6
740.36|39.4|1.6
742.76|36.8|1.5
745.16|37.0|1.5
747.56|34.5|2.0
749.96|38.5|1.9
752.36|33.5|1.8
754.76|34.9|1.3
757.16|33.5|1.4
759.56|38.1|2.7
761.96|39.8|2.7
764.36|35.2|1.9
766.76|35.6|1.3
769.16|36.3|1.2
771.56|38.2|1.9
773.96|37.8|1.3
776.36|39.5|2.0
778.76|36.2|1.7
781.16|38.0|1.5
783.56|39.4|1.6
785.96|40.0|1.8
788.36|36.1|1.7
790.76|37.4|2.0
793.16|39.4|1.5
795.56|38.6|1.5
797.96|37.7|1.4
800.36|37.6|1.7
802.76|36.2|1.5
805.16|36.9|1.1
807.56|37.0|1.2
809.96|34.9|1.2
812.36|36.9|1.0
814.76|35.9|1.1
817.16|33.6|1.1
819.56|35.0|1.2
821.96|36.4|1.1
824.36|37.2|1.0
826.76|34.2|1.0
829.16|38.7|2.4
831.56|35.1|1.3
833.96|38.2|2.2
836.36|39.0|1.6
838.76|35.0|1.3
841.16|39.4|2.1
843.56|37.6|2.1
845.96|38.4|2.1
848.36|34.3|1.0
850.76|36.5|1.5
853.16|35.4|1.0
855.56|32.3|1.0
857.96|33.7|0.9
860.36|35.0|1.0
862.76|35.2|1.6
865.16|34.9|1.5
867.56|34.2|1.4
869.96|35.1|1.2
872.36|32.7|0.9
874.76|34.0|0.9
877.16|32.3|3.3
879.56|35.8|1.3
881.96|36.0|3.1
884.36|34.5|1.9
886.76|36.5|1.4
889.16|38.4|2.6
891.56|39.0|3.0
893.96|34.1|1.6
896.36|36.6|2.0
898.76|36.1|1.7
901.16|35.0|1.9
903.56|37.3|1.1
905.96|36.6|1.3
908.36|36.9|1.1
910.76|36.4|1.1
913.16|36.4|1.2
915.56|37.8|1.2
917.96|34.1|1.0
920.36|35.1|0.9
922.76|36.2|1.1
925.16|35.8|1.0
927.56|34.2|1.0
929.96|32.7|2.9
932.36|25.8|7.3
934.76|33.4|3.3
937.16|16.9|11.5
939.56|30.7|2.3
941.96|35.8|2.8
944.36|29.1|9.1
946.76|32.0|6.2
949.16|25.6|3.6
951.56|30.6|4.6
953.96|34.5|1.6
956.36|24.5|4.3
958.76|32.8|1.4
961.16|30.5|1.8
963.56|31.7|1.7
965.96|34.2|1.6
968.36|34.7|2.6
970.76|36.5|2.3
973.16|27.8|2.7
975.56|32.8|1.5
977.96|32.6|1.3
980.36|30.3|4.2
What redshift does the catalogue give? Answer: 0.210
